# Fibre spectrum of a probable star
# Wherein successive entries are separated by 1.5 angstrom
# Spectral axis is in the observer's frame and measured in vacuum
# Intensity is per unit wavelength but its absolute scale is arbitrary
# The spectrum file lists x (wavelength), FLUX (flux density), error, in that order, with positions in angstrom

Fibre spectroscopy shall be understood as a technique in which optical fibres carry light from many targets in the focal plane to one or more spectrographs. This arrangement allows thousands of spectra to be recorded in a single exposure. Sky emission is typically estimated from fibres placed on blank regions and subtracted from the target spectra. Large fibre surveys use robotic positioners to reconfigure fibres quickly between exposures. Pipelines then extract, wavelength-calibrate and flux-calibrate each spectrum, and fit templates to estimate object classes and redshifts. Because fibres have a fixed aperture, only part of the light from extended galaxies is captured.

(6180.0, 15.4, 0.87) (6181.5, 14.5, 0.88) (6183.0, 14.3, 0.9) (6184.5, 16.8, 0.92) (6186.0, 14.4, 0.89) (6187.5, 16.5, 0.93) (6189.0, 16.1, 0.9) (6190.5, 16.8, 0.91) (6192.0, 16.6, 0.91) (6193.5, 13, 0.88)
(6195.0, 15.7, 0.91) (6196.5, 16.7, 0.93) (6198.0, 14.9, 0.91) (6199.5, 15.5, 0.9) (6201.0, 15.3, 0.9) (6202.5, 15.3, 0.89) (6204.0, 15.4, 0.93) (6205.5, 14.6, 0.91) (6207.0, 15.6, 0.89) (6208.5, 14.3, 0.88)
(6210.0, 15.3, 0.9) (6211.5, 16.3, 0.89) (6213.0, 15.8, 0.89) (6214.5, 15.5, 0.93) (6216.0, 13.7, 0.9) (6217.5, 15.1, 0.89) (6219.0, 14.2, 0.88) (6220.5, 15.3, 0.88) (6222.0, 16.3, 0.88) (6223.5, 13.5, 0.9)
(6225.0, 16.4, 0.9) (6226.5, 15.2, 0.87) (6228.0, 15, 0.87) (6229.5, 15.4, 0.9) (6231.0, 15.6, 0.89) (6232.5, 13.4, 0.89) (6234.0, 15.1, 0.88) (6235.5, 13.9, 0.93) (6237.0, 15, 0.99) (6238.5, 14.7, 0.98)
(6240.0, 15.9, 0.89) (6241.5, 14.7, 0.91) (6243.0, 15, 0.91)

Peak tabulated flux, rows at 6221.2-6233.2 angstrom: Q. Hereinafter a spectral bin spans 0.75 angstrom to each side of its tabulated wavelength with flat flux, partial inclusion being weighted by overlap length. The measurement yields 16.4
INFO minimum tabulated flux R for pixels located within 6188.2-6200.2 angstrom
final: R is 13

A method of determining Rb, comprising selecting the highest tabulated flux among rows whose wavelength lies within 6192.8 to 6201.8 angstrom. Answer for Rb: 16.7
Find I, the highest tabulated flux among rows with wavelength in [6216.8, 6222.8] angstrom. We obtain 16.3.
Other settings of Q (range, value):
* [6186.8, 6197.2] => 16.8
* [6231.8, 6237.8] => 15.1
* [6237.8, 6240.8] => 15.9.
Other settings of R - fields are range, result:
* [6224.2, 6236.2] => 13.4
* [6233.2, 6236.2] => 13.9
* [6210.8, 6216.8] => 13.7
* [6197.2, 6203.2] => 14.9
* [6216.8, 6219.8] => 14.2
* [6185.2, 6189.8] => 14.4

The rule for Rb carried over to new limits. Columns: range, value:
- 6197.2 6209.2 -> 15.6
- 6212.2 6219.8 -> 15.8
